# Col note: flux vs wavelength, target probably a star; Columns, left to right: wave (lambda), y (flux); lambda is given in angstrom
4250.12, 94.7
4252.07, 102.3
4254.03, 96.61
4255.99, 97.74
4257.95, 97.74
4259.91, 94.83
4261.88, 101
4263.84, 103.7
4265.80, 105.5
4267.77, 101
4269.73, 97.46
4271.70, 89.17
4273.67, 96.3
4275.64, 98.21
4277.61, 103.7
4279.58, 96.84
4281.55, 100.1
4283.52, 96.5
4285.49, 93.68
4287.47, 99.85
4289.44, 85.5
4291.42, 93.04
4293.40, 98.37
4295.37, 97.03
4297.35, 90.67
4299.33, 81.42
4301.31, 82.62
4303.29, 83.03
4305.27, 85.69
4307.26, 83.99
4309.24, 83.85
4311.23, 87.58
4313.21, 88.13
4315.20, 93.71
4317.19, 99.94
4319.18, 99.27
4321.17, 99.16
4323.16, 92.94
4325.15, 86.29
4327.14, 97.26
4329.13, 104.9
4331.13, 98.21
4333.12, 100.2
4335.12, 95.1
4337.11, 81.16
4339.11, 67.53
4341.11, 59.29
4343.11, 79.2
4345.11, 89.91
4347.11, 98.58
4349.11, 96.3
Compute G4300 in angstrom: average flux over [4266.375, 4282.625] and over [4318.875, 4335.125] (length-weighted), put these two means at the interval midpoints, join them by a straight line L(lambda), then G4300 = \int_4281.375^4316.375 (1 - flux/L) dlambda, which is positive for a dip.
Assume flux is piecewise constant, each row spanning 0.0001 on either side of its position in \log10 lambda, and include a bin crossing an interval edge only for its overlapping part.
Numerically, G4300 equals 2.69 angstrom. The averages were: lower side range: 98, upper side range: 97.1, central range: 90.1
